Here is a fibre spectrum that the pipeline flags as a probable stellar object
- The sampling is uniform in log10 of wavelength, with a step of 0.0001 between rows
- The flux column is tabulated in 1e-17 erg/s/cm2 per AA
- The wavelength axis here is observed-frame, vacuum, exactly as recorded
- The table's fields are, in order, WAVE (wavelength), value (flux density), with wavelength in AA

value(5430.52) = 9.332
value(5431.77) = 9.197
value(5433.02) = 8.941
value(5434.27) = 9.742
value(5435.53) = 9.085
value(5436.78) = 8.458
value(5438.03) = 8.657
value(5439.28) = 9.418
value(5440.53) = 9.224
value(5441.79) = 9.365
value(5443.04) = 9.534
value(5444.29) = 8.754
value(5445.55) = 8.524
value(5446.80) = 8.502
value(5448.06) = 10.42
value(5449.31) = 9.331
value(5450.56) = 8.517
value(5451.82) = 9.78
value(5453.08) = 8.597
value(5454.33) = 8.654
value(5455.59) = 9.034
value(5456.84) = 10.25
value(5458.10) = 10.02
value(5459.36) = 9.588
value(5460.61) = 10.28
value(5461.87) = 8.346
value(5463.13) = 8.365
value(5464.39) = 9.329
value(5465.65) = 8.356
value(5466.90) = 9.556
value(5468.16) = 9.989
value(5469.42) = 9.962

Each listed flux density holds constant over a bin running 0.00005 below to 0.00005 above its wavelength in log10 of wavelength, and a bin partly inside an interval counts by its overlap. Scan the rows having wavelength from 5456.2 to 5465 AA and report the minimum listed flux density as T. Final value 8.346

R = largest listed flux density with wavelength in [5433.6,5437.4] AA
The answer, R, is 9.742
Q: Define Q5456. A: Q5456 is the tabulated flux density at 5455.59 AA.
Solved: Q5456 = 9.034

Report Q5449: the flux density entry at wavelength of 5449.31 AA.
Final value 9.331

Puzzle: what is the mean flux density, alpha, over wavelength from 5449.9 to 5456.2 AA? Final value 8.91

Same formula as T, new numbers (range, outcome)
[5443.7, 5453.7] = 8.502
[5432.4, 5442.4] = 8.458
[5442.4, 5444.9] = 8.754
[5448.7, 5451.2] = 8.517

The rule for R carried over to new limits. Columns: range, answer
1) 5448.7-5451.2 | 9.331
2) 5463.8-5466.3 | 9.329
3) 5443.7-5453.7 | 10.42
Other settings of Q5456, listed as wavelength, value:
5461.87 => 8.346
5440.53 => 9.224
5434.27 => 9.742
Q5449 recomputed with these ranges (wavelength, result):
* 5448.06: 10.42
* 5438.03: 8.657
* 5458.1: 10.02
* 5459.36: 9.588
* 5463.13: 8.365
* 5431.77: 9.197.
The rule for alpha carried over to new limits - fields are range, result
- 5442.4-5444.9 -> 9.17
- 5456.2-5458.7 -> 10.1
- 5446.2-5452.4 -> 9.31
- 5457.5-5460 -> 9.82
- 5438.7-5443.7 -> 9.38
